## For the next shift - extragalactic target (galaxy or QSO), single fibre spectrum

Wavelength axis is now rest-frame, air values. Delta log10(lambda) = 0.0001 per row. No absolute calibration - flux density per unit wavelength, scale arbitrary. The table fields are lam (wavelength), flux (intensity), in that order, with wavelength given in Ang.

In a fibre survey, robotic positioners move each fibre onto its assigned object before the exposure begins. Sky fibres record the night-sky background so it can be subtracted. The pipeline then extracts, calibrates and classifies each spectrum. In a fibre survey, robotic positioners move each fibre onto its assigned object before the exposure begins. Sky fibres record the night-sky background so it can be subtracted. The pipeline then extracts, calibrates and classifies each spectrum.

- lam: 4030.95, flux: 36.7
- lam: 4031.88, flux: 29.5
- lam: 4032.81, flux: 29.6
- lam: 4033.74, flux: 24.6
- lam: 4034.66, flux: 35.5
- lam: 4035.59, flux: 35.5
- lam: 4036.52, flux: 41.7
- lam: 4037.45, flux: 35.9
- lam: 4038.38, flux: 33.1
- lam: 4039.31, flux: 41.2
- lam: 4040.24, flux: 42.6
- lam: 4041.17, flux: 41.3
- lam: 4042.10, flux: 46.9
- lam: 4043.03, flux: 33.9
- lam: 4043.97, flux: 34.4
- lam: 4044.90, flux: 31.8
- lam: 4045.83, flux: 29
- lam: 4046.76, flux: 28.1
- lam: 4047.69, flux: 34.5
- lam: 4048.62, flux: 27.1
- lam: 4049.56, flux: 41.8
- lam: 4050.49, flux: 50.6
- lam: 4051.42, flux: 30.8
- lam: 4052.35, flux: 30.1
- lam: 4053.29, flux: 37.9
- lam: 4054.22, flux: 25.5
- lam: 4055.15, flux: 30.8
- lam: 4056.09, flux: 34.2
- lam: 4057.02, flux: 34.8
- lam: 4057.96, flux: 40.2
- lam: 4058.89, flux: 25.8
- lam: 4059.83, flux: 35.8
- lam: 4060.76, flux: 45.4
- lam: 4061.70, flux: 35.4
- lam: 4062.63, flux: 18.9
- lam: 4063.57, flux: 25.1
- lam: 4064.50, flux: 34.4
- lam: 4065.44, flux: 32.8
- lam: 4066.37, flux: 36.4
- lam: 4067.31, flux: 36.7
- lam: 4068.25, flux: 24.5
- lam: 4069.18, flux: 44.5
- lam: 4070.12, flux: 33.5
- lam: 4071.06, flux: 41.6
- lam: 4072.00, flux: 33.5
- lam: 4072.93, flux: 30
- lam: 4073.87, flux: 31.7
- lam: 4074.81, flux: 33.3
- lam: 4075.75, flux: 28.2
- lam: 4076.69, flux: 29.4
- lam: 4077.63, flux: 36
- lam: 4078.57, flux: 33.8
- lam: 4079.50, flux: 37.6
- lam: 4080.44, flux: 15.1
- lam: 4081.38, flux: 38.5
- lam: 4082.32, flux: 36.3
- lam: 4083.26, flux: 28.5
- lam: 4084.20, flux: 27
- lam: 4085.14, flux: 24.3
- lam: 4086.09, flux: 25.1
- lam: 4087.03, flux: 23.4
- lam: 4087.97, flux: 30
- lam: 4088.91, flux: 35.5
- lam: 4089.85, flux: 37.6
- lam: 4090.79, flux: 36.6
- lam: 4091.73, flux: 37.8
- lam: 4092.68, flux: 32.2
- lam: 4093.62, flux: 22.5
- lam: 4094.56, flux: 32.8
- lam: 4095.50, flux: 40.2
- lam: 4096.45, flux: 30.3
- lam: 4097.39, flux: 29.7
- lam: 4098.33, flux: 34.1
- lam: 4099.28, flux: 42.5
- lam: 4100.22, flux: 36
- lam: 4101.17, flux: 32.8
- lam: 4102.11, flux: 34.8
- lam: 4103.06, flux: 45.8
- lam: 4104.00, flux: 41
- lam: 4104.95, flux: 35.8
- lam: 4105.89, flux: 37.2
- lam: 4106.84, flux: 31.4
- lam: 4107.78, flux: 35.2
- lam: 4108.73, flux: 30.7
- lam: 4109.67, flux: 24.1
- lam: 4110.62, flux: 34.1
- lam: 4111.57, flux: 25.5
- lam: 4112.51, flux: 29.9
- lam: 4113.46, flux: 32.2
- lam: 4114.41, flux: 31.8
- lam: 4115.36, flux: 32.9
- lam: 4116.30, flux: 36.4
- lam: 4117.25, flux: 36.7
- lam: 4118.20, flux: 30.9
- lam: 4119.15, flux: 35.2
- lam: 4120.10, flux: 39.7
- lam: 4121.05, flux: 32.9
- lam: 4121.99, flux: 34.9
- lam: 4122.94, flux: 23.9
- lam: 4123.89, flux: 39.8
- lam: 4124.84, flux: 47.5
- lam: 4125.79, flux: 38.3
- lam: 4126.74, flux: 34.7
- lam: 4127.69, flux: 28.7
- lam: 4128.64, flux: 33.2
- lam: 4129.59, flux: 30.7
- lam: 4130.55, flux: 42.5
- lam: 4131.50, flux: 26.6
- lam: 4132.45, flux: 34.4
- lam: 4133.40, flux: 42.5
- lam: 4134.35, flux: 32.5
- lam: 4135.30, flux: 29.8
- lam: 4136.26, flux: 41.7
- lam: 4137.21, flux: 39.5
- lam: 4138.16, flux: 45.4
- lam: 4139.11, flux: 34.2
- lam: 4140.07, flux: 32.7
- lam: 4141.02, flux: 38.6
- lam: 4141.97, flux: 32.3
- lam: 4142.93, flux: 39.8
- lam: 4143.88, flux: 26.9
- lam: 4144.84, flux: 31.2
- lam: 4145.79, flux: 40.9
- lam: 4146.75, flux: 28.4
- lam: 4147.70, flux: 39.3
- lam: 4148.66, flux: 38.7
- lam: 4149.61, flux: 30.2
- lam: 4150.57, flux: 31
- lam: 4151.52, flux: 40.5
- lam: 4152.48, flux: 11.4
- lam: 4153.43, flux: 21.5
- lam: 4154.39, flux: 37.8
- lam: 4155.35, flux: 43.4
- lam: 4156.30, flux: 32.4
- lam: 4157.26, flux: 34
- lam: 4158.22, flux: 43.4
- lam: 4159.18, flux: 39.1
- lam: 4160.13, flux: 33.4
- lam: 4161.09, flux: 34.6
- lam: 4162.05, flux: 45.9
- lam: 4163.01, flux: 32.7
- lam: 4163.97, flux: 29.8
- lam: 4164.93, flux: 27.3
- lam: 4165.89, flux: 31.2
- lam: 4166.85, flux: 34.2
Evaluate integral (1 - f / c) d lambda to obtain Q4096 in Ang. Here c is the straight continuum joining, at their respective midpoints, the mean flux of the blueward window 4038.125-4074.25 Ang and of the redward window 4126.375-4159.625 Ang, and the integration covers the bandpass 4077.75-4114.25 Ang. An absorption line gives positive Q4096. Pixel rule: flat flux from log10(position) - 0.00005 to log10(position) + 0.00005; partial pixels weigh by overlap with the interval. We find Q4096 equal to 2.1 Ang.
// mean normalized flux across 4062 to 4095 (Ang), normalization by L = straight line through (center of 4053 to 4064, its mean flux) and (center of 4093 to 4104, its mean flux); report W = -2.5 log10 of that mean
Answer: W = 0.07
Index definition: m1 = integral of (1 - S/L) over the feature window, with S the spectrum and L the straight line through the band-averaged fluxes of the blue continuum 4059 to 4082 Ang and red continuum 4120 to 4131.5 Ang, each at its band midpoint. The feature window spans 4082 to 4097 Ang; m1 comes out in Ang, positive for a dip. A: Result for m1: 1.1 Ang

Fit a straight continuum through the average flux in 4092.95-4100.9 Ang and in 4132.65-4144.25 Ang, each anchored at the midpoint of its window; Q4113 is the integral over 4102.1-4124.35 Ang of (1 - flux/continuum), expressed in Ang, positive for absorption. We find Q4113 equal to 0.5 Ang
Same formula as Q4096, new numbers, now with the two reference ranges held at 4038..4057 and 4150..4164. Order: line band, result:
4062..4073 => 0.71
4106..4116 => 1.02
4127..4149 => -0.55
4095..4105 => -0.55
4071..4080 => 0.49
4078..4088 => 1.67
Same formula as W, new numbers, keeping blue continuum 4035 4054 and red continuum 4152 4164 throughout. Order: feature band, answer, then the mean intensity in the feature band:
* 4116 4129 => -0.02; 35.2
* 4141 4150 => -0.01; 34.5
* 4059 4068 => 0.09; 32.9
